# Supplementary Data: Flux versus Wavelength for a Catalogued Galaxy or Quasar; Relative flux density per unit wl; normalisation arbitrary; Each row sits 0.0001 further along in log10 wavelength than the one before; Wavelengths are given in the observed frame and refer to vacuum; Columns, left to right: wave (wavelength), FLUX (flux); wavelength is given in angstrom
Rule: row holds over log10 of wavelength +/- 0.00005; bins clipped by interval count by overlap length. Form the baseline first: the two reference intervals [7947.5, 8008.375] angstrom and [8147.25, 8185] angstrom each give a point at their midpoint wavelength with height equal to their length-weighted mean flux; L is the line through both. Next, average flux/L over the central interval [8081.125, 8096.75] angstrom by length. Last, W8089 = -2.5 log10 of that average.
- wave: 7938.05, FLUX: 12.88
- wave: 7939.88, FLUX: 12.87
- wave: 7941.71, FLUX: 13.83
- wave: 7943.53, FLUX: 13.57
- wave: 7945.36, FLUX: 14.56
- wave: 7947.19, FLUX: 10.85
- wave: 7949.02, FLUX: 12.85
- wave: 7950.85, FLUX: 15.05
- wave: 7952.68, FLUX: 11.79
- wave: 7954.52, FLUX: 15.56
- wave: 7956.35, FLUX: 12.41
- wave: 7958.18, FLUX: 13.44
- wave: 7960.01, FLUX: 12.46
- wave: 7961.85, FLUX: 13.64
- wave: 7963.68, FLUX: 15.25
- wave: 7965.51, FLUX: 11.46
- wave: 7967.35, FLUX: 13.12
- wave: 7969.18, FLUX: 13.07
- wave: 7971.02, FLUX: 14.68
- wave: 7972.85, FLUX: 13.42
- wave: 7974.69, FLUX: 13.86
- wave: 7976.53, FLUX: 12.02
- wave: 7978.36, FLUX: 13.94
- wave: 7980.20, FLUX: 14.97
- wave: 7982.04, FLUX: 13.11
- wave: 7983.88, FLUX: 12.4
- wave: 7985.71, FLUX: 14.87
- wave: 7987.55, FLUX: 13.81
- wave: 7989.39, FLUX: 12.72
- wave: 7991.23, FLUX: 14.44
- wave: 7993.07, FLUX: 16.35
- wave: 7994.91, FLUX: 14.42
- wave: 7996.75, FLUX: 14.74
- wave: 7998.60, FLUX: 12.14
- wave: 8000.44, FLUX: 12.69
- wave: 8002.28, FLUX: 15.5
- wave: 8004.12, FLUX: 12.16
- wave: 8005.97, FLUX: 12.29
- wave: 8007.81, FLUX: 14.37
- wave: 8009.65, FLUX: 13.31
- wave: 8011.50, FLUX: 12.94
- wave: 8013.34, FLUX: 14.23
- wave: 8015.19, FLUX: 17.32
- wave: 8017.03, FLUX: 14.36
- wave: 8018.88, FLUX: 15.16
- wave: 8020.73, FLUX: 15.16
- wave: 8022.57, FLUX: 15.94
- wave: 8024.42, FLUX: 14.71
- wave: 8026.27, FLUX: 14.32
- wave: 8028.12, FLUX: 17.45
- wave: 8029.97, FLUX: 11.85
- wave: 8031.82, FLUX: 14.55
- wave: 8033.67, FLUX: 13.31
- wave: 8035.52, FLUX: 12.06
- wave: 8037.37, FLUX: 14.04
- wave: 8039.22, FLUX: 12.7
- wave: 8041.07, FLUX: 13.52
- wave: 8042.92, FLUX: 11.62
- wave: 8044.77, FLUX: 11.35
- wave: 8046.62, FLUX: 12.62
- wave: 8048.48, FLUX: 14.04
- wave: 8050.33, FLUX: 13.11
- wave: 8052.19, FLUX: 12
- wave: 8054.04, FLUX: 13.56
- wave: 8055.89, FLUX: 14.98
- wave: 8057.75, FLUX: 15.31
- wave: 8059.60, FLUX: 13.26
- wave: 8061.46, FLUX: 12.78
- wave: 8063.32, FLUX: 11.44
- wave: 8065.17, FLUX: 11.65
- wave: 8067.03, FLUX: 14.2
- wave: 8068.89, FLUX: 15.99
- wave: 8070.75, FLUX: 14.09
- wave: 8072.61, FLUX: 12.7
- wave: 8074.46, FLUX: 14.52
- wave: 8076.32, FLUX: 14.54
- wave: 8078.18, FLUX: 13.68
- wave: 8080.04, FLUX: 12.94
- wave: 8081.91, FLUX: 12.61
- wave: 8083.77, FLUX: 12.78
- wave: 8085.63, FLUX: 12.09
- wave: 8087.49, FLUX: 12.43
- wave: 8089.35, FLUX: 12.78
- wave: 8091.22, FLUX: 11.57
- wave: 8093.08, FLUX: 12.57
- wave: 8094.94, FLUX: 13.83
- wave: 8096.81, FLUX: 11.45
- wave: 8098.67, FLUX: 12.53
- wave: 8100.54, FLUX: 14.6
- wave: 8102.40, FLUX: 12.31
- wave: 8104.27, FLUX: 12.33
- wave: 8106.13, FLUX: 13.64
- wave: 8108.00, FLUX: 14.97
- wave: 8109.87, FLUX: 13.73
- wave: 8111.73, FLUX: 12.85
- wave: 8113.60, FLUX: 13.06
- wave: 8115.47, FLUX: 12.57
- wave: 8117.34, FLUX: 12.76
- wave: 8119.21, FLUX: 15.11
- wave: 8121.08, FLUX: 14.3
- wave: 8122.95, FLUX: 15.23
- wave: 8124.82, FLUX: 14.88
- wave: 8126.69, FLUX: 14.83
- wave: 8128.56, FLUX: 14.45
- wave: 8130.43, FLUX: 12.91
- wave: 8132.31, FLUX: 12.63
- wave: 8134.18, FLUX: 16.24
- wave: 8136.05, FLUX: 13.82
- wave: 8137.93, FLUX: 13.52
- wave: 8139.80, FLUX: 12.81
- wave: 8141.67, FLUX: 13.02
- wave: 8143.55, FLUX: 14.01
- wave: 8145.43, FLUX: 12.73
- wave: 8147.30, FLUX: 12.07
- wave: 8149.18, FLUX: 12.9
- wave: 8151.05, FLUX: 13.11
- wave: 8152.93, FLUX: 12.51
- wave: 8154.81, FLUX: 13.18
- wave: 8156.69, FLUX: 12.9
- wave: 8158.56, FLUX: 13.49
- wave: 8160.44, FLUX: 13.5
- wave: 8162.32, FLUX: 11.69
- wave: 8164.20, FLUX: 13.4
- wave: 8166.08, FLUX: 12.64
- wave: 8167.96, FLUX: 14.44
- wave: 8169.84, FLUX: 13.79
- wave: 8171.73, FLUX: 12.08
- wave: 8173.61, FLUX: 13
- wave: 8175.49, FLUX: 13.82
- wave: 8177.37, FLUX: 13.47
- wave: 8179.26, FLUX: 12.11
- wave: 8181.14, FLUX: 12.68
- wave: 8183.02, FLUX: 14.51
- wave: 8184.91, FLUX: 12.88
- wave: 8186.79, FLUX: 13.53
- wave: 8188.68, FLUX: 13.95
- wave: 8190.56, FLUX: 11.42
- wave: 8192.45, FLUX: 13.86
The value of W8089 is 0.06 mag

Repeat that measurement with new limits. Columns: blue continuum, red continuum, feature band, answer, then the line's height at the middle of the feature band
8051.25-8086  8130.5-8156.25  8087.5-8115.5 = 0.03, 13.4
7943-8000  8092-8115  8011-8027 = -0.12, 13.4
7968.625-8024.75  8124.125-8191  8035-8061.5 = 0.05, 13.8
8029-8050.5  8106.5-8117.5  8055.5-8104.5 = 0.00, 13.2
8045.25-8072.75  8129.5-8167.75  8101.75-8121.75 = -0.01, 13.3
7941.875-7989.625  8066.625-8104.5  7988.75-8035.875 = -0.07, 13.3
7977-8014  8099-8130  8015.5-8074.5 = 0.00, 13.8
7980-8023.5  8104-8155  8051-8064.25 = 0.05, 13.9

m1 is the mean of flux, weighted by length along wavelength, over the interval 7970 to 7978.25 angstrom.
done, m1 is 13.5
